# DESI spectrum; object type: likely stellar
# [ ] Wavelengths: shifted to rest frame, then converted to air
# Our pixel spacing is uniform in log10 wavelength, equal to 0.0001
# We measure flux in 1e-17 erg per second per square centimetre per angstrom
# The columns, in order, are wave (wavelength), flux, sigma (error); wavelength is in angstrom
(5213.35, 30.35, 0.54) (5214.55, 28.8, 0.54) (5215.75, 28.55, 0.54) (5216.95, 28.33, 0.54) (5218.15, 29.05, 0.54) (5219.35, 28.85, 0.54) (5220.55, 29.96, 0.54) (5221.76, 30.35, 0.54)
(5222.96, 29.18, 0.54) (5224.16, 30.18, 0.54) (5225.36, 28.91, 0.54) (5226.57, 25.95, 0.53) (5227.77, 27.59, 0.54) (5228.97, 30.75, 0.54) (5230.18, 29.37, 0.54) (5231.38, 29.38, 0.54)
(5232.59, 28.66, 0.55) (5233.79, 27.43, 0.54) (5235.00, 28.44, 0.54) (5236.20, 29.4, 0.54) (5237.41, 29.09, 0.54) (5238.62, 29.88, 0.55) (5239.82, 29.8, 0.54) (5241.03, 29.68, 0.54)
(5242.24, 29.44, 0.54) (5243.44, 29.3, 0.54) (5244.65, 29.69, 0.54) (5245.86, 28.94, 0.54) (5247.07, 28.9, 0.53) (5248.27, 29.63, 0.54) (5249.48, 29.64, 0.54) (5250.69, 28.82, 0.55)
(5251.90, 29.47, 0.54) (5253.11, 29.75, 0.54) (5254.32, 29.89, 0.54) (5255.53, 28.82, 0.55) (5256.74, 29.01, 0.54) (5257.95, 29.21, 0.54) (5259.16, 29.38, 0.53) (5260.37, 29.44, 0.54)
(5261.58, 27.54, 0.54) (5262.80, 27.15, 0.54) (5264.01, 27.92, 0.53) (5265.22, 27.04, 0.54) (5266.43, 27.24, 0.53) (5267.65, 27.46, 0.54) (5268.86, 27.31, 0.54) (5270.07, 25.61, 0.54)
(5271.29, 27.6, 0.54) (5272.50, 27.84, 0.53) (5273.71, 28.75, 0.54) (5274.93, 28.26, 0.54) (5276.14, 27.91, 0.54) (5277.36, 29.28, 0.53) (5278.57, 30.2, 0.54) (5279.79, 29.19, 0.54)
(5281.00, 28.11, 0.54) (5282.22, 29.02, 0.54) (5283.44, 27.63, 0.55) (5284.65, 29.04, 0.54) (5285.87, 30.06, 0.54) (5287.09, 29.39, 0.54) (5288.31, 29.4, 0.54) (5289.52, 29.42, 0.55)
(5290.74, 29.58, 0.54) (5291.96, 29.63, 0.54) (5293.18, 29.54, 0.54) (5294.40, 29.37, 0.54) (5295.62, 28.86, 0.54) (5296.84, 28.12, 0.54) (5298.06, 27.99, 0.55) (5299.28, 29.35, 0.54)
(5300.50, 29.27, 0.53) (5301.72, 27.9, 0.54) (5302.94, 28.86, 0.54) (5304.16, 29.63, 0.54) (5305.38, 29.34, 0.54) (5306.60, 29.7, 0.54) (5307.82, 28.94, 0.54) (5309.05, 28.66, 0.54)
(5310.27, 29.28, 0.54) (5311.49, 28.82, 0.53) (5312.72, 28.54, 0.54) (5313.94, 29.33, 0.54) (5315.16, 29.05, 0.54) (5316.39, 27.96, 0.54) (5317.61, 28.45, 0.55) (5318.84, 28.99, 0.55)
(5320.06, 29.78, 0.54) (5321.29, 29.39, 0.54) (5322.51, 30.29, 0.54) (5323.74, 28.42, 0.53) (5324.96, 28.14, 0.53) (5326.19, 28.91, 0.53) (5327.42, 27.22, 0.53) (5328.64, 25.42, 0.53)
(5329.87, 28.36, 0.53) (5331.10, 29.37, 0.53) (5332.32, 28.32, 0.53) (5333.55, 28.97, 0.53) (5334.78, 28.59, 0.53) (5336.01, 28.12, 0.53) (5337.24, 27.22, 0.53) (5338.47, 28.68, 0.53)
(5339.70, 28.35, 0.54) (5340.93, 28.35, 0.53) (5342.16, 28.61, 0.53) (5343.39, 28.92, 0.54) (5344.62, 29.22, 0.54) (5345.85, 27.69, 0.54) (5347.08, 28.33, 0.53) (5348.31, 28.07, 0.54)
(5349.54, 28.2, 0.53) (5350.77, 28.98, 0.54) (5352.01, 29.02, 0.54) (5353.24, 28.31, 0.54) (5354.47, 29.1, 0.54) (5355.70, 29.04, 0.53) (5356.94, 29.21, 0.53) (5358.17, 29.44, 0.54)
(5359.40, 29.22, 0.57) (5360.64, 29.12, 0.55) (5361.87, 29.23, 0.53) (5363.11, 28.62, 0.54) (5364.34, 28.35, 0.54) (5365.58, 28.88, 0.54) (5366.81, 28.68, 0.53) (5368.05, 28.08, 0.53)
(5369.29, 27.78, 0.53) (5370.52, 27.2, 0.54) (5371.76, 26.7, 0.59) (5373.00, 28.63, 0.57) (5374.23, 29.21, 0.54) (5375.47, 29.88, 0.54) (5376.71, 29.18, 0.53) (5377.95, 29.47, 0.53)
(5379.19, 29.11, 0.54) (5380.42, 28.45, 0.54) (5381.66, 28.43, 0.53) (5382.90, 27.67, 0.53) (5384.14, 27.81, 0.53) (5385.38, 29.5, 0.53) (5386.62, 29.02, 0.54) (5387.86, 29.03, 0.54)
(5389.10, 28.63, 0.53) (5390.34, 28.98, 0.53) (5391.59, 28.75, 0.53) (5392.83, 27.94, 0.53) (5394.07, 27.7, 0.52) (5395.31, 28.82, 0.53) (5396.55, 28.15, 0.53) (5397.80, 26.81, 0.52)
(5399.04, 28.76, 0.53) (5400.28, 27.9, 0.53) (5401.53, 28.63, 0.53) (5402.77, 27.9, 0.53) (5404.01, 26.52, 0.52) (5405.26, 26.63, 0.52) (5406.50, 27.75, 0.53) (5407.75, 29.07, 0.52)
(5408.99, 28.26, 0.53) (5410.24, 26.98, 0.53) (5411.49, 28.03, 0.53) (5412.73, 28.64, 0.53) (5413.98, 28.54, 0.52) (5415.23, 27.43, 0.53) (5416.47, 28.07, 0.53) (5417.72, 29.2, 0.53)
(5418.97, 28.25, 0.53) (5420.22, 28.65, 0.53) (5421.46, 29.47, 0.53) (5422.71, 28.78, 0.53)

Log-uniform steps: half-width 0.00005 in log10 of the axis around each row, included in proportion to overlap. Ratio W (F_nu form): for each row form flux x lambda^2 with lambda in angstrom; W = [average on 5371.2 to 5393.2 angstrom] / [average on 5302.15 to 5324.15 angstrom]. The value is 1.01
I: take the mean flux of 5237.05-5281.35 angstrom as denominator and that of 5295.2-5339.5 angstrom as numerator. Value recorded 1.00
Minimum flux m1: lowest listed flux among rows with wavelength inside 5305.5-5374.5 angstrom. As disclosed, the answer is 25.42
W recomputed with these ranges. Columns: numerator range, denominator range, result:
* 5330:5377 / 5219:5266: 1.03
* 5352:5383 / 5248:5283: 1.05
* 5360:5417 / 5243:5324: 1.02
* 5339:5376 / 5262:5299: 1.03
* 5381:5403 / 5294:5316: 1.01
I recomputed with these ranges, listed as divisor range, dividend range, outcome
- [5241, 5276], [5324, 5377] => 1.00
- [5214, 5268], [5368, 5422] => 0.98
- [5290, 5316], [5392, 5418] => 0.96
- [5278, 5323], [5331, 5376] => 0.98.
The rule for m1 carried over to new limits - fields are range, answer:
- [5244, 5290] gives 25.61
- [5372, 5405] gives 26.52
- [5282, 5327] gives 27.63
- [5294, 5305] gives 27.9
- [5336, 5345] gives 27.22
